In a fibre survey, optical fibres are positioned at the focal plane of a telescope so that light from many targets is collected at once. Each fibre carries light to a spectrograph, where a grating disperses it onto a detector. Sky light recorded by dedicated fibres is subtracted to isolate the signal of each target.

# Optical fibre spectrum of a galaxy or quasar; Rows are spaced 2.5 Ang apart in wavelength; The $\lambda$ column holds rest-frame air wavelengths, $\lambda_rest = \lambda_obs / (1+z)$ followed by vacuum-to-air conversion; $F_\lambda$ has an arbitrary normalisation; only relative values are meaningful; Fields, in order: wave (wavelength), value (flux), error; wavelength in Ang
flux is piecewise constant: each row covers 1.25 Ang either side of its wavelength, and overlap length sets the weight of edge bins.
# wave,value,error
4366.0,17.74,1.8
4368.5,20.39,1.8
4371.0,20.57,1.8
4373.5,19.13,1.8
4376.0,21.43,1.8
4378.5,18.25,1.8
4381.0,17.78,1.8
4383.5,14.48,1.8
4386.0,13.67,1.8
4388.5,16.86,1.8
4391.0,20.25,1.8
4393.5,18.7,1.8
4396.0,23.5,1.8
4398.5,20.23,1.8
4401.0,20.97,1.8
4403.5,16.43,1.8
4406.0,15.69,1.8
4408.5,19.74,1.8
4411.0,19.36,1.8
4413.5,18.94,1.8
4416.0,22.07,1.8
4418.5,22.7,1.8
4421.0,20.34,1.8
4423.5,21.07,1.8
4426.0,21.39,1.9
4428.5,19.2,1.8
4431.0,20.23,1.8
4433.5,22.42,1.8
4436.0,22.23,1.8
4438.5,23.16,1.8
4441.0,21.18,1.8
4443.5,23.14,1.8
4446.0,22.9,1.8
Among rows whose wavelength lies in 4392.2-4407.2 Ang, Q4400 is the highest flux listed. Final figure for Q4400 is 23.5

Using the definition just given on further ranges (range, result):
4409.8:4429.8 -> 22.7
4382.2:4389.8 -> 16.86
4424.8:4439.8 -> 23.16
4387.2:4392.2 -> 20.25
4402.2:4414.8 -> 19.74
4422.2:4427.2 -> 21.39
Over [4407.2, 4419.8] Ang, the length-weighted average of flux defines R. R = 20.5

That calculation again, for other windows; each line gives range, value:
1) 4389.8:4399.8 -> 20.7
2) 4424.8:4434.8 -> 20.8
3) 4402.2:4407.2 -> 16.1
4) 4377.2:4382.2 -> 18.1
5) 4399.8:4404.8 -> 18.6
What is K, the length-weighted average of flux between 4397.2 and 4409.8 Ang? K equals 18.6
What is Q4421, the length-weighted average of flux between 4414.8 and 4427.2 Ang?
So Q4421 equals 21.5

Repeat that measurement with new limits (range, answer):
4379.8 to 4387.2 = 15.3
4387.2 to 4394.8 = 18.6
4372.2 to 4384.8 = 18.2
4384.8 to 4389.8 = 15.3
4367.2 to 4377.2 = 20.4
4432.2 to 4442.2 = 22.2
